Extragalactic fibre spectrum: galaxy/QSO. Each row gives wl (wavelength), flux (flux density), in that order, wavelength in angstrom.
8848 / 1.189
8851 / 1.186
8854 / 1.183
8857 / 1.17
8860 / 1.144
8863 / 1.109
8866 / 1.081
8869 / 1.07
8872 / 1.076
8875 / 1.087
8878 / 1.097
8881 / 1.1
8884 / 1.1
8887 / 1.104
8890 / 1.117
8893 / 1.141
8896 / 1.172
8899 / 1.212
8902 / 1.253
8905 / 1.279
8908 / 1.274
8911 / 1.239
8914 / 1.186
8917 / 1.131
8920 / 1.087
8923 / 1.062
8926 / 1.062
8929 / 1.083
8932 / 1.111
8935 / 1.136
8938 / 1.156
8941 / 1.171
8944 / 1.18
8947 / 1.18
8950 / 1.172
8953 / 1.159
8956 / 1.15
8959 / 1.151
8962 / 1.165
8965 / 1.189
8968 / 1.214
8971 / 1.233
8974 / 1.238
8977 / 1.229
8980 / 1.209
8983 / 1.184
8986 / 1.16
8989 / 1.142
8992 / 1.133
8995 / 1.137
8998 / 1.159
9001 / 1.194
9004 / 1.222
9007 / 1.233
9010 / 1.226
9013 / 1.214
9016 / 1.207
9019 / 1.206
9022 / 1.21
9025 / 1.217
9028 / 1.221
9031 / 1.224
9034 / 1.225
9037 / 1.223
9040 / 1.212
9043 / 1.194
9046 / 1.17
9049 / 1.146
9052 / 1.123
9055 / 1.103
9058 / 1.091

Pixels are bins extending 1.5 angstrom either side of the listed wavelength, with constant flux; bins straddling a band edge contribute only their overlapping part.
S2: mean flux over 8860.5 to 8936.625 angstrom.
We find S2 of 1.13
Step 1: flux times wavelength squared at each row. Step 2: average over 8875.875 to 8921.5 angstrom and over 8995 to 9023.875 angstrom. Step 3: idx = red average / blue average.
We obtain 1.06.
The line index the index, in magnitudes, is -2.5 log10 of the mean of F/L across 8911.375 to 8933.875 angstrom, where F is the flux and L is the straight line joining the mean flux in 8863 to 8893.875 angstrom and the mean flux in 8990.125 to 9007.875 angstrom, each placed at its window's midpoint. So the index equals 0.015 mag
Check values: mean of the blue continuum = 1.1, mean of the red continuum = 1.18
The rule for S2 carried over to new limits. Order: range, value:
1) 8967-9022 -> 1.2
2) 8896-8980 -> 1.17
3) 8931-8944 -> 1.15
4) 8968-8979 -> 1.23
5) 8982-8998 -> 1.15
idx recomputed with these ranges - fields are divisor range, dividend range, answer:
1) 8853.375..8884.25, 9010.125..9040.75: 1.14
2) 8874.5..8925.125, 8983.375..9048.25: 1.06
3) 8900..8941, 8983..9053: 1.05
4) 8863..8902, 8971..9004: 1.08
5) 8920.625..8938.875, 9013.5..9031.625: 1.13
